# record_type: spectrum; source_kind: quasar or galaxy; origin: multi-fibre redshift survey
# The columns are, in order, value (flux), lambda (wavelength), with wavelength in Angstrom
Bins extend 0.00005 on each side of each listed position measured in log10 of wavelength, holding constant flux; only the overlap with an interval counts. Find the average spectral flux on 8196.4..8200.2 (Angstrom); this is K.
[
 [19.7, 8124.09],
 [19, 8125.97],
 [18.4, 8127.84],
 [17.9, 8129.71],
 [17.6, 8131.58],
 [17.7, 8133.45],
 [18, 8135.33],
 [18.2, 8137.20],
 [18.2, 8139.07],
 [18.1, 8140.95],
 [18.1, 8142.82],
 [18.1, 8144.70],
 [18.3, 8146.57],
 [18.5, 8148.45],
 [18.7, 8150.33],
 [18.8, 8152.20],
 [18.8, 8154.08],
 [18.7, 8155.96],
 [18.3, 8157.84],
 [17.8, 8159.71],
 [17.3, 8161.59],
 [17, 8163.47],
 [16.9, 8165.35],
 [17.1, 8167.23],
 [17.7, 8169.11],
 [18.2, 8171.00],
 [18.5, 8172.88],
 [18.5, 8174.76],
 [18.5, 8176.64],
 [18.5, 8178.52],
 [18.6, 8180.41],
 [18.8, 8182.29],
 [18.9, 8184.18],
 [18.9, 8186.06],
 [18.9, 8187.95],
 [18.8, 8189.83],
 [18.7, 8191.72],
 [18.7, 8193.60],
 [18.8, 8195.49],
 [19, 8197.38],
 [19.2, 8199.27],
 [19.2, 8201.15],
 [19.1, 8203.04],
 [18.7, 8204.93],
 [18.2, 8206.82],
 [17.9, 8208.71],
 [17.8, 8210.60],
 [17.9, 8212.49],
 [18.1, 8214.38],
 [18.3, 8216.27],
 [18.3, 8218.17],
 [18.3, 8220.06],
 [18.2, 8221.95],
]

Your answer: 19.1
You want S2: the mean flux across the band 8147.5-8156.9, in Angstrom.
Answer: 18.7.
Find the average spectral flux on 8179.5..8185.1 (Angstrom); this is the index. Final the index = 18.8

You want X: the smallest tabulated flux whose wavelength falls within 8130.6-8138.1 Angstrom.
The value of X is 17.6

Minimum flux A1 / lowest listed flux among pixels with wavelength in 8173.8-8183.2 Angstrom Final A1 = 18.5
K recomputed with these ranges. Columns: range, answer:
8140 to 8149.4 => 18.2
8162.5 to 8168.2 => 17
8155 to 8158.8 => 18.5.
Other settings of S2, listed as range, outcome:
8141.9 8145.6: 18.1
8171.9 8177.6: 18.5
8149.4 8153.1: 18.8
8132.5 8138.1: 18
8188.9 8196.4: 18.7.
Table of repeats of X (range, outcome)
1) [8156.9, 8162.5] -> 17.3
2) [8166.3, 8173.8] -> 17.1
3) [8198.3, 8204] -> 19.1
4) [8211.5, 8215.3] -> 17.9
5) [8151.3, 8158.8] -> 18.3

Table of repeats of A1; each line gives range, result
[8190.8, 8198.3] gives 18.7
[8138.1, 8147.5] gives 18.1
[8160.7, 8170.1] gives 16.9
